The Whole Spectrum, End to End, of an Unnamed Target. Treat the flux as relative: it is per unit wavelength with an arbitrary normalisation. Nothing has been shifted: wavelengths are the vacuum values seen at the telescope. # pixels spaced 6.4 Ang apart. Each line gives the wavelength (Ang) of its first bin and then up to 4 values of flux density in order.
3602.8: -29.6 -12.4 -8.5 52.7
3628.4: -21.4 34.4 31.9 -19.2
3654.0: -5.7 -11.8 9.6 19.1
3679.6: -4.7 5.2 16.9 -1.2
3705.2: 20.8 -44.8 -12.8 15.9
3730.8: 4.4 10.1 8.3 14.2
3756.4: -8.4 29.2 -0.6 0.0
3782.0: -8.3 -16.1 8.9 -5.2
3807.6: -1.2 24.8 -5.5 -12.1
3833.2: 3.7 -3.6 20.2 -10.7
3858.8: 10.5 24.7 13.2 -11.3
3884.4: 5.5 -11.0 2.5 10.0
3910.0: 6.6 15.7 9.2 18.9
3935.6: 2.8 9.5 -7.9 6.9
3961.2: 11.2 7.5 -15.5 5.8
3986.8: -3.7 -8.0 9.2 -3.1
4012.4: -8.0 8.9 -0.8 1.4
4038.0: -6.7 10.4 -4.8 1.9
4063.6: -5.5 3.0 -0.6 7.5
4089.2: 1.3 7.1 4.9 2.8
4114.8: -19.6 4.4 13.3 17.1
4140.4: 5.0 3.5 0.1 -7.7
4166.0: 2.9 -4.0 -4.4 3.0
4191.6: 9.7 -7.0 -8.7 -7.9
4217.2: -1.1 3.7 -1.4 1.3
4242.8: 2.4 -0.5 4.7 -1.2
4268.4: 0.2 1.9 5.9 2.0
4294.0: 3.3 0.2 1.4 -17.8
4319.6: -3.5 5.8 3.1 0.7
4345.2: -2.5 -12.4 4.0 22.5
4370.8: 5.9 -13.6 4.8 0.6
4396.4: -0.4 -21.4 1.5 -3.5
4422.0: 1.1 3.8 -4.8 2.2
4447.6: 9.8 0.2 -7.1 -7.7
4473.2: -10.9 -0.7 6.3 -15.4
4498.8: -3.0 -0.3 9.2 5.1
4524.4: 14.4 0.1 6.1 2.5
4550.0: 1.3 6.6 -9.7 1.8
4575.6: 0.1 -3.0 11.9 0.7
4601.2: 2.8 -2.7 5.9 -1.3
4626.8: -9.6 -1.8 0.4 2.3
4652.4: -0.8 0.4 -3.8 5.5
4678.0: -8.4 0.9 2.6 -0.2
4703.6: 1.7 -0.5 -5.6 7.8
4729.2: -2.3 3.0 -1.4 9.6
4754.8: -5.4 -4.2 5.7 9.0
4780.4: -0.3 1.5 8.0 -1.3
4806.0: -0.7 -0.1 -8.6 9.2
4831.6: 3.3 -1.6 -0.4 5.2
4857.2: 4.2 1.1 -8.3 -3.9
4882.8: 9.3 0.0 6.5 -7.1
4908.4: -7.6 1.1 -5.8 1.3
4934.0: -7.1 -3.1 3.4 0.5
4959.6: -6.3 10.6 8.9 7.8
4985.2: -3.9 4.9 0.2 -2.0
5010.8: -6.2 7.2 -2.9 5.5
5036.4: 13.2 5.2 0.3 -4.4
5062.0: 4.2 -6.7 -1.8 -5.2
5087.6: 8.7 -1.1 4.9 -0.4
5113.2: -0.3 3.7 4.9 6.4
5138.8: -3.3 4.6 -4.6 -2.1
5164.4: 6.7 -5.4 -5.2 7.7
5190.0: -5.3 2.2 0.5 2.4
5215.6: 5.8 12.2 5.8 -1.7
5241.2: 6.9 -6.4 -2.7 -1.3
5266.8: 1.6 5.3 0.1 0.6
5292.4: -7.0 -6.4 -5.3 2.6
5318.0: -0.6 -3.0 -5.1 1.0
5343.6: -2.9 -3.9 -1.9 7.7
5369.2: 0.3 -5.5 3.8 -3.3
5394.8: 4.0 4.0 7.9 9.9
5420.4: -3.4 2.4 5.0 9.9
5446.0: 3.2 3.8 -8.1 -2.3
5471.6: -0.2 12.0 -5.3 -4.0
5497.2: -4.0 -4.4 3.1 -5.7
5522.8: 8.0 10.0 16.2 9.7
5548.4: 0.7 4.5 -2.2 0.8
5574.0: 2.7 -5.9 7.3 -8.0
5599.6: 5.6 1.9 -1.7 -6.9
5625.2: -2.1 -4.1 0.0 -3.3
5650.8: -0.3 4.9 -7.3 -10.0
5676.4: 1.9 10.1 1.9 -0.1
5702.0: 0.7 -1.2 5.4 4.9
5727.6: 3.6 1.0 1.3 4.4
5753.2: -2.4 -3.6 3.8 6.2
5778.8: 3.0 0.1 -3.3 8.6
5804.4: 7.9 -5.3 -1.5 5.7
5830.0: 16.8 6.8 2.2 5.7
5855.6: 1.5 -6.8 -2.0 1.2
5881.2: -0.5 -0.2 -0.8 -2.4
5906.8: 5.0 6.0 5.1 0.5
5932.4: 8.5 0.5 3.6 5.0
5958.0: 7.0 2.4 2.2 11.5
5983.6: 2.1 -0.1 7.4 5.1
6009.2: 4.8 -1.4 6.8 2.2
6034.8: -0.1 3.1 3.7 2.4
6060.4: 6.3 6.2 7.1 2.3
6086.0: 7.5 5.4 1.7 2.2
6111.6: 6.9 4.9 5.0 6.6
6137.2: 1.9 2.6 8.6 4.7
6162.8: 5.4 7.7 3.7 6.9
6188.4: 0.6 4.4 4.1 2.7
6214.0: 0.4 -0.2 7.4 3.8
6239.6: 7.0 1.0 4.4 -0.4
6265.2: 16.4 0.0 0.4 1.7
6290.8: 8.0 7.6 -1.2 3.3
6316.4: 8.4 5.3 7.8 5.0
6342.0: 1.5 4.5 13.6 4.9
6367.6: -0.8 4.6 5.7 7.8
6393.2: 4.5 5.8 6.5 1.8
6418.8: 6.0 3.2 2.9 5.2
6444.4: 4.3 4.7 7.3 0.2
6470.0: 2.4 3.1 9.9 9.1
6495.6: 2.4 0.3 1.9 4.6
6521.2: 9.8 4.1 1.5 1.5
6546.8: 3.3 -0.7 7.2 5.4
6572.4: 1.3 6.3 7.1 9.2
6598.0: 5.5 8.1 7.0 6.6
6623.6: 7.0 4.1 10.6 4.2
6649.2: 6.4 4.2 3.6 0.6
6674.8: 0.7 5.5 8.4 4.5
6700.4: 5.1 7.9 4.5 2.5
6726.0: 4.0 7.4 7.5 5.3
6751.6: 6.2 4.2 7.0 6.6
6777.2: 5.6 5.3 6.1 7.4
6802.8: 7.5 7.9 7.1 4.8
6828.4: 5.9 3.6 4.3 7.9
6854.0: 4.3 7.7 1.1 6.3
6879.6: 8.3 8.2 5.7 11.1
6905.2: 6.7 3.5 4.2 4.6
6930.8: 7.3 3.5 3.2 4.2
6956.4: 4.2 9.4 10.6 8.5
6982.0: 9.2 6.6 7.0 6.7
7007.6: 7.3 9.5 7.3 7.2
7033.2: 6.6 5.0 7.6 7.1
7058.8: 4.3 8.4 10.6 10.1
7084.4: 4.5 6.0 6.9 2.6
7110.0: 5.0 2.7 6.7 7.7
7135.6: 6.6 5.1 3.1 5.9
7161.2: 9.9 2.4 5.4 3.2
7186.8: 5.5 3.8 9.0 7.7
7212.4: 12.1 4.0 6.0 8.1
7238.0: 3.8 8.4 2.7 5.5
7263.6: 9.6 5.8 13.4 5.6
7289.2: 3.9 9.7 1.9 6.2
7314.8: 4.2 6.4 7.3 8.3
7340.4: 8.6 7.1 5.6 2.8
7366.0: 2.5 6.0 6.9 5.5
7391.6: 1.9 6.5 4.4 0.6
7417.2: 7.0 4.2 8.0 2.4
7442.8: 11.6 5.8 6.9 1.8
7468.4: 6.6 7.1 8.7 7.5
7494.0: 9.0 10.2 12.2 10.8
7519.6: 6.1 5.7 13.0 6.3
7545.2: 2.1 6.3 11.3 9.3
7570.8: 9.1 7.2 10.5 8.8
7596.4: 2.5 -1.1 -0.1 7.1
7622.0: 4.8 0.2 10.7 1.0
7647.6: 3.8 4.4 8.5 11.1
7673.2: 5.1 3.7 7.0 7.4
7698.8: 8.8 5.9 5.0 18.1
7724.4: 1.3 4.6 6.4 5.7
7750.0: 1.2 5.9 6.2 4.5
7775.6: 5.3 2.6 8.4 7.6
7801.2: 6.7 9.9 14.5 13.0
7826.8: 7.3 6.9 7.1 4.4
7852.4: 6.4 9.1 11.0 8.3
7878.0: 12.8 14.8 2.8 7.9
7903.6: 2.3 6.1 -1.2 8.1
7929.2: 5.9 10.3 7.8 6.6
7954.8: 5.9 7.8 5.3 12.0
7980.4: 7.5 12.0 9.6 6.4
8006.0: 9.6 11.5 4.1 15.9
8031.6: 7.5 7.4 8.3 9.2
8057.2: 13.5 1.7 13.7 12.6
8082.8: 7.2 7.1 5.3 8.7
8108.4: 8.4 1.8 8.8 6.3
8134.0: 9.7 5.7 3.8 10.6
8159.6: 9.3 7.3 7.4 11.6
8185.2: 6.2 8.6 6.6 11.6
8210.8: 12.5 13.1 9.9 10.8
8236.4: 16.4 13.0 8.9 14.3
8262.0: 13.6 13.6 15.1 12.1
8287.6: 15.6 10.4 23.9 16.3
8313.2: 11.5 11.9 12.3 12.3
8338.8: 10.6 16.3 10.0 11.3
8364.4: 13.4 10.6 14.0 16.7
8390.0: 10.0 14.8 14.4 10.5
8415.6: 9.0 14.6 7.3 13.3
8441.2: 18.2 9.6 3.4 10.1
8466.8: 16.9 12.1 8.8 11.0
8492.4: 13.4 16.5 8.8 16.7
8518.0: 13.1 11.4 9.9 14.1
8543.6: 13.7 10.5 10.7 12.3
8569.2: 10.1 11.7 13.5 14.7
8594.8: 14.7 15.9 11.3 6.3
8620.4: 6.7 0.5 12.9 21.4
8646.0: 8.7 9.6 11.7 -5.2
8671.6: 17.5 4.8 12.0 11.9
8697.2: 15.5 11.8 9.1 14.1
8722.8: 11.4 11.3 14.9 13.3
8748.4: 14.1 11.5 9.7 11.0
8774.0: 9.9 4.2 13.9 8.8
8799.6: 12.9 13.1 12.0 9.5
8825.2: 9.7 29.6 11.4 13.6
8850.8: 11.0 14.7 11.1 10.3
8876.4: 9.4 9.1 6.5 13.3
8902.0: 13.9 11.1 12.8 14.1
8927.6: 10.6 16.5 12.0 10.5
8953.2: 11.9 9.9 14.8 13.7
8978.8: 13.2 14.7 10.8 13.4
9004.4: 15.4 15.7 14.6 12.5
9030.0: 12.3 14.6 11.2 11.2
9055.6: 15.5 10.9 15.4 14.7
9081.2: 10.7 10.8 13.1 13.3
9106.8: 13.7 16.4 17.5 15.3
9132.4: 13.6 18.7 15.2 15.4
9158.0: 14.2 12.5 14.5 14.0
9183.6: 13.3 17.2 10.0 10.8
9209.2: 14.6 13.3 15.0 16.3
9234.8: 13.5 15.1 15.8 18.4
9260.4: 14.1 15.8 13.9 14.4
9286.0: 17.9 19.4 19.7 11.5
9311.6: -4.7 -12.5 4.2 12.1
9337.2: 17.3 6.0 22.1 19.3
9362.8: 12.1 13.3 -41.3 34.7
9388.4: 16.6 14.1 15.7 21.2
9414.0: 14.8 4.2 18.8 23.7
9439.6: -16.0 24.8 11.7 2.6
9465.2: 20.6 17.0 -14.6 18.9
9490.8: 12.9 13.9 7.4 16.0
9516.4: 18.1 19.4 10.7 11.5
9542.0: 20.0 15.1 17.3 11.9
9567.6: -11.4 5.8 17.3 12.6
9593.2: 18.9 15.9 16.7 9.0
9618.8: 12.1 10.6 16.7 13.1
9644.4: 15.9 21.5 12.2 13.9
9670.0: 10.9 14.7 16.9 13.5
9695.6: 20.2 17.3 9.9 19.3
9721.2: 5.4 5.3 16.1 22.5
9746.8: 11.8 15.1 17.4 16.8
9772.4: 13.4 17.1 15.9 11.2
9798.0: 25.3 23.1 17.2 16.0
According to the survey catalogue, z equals 1.063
